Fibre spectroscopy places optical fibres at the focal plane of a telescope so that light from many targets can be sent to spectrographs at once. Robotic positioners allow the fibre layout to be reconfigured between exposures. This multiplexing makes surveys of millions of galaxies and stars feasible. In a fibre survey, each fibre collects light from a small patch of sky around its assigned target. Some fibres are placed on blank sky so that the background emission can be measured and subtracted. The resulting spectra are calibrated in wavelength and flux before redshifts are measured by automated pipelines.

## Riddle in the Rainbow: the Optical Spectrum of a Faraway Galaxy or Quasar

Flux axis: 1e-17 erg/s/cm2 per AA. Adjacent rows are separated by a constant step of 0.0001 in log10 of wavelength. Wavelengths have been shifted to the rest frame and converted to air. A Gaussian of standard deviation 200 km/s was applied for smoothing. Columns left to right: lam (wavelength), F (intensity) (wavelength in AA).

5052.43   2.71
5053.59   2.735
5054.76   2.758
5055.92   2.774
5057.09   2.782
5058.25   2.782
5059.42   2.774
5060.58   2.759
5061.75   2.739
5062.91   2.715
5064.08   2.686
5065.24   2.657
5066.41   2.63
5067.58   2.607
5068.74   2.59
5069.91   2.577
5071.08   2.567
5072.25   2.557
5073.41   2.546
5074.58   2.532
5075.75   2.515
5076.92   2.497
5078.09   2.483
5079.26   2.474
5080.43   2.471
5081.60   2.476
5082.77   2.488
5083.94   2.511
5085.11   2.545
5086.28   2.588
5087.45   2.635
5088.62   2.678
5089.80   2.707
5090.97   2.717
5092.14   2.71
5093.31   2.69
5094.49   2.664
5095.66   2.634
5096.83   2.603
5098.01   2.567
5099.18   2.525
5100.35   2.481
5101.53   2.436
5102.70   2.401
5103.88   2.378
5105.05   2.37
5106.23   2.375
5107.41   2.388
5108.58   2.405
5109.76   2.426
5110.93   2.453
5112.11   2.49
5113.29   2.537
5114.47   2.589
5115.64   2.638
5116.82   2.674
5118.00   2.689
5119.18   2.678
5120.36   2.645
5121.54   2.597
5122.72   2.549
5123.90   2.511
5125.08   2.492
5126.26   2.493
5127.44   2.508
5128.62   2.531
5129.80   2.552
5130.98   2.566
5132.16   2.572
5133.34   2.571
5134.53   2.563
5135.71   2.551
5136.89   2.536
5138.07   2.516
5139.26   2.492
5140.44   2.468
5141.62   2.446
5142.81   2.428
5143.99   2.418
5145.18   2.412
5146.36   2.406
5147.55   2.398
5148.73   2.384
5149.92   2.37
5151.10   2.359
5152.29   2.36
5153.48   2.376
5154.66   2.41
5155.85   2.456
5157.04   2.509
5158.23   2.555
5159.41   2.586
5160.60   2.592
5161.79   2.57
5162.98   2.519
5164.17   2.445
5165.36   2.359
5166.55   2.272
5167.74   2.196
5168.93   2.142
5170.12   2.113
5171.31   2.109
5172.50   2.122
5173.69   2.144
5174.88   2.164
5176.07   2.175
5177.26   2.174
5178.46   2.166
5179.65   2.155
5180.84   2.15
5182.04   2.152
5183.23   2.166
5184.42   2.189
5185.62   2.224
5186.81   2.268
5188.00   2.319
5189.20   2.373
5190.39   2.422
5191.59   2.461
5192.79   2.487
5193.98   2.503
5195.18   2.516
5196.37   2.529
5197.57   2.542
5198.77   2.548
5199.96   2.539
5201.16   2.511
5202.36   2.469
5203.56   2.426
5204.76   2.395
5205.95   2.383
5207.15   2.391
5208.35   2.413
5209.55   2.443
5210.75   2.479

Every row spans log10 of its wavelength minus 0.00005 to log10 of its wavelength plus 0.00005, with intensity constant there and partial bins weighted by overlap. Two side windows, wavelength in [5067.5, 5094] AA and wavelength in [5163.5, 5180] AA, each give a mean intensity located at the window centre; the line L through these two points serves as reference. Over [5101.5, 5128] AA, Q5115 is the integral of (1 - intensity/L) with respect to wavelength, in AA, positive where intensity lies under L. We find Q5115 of -0.9 AA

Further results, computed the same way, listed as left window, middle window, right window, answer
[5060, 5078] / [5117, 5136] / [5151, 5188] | -1.1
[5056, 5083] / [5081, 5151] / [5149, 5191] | -1.7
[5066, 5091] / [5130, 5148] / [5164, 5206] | -0.5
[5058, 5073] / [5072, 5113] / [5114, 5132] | 1.5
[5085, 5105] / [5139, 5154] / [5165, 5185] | -0.6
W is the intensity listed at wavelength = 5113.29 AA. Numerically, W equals 2.537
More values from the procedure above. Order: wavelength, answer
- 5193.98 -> 2.503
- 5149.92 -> 2.37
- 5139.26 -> 2.492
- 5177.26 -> 2.174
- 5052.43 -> 2.71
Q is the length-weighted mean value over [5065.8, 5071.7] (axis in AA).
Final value 2.59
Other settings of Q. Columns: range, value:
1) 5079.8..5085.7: 2.5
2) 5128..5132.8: 2.56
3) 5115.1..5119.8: 2.67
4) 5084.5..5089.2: 2.61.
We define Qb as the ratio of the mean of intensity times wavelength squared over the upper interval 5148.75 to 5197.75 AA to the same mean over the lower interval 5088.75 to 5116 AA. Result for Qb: 0.95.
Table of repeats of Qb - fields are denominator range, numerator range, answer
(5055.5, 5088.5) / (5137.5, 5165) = 0.97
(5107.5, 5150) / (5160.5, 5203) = 0.94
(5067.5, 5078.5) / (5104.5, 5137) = 1.01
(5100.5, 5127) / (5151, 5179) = 0.95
